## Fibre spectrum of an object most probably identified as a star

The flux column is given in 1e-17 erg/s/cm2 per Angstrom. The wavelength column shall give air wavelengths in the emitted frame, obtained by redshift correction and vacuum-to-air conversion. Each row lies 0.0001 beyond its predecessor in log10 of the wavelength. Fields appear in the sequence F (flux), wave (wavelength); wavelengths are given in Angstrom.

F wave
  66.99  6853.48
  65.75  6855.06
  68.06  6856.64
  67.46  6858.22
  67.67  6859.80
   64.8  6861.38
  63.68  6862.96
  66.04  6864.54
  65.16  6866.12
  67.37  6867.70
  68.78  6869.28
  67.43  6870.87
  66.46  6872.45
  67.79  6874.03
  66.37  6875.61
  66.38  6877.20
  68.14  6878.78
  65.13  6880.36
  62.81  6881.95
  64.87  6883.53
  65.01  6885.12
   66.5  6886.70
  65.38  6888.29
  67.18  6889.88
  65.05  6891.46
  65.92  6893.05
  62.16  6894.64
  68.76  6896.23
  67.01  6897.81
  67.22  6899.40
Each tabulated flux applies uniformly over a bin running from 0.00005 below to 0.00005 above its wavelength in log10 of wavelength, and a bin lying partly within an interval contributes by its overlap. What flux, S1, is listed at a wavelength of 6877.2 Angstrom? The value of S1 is 66.38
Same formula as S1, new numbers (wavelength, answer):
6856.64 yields 68.06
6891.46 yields 65.05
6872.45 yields 66.46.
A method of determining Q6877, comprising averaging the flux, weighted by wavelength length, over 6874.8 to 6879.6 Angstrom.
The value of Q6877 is 67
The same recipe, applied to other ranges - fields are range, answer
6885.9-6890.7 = 66.4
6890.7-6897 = 65.4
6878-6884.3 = 65.3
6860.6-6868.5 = 65.4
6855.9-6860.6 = 67.7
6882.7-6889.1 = 65.4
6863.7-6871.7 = 66.9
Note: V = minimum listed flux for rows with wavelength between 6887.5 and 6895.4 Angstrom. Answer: 62.16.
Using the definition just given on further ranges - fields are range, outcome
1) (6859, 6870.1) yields 63.68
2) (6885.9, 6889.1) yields 65.38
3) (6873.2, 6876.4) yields 66.37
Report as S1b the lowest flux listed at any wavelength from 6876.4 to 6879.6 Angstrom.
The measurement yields 66.38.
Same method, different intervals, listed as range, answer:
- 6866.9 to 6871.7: 67.37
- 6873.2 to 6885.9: 62.81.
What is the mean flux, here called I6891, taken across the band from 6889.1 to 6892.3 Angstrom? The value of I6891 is 66.2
